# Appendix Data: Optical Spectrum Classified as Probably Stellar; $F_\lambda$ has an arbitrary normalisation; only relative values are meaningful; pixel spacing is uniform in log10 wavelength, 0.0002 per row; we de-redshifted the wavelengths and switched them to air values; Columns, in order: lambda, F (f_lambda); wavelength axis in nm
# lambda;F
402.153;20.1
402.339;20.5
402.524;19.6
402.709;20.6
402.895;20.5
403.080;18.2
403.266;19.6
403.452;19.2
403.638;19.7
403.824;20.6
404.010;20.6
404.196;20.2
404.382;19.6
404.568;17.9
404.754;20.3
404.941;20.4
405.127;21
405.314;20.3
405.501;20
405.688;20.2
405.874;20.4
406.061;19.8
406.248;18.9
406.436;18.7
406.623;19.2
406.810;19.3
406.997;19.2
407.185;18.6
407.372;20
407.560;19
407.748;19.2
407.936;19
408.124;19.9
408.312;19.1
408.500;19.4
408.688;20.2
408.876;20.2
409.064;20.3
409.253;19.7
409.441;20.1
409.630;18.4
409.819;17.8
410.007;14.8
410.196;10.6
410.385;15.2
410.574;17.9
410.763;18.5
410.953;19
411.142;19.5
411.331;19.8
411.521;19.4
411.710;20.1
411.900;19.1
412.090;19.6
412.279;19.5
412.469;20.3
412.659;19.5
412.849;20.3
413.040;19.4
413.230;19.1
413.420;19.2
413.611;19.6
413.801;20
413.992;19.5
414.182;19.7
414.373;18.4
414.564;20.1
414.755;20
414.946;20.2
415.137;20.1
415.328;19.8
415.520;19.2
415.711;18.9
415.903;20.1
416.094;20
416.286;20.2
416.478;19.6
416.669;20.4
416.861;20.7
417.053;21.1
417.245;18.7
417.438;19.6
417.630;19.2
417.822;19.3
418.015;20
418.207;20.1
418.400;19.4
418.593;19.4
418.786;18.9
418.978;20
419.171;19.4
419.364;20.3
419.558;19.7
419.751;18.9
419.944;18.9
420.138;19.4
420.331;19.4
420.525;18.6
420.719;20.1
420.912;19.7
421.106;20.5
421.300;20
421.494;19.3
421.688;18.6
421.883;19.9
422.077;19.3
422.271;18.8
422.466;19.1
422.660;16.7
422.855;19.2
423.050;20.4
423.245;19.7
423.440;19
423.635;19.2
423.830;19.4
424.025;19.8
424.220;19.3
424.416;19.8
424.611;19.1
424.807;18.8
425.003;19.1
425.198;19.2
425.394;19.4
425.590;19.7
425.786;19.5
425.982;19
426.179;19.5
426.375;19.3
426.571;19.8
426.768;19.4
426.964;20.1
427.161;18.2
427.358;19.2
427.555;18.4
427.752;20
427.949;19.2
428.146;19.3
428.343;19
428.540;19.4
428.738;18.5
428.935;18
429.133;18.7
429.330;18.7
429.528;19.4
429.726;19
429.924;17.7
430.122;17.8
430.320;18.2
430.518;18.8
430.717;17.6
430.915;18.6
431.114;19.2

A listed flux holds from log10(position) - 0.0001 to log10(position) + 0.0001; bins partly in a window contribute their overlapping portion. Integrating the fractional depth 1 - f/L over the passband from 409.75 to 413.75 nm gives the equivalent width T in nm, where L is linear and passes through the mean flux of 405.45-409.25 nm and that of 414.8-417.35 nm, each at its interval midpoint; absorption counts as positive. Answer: 0.25 nm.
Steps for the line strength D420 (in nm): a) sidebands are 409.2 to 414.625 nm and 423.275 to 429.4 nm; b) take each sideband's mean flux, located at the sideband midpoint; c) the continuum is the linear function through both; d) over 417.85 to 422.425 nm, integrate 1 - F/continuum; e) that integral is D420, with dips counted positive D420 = -0.12 nm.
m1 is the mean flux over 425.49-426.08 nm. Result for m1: 19.4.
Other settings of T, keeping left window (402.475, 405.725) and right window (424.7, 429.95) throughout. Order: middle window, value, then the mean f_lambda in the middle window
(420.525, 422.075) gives -0.025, 19.6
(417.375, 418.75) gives -0.008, 19.5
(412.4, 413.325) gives -0.004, 19.7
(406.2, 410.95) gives 0.296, 18.5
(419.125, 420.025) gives -0.003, 19.4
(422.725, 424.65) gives -0.022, 19.5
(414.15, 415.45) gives -0.014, 19.7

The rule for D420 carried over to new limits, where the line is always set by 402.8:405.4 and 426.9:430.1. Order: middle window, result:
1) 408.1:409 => 0.00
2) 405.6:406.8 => 0.02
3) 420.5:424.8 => -0.05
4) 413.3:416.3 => -0.04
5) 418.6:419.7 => -0.02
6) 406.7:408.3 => 0.04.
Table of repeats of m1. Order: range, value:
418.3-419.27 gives 19.4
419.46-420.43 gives 19.2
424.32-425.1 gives 19.2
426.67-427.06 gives 19.8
